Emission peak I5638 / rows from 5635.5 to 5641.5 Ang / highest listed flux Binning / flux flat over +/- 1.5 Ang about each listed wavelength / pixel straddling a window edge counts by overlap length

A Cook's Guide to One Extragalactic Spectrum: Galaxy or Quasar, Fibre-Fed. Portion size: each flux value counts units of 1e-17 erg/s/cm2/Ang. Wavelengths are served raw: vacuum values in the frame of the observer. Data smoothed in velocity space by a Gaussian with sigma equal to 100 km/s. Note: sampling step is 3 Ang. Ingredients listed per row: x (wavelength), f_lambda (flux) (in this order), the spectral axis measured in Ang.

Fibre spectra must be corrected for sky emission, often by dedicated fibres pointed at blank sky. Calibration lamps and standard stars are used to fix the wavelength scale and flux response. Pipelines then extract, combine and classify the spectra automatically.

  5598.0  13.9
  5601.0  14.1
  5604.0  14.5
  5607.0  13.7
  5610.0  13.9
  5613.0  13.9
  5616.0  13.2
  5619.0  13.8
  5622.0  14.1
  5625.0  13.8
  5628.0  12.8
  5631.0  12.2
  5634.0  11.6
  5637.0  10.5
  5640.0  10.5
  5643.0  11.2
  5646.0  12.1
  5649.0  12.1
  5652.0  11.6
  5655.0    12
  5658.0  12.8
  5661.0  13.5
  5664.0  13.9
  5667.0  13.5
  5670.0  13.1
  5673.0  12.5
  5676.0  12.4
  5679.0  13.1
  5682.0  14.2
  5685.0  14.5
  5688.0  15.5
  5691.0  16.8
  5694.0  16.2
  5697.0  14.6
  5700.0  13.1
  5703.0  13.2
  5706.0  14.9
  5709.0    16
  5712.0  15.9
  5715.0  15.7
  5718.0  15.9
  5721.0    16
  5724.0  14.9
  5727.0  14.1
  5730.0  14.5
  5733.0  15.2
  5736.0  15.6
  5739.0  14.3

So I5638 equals 10.5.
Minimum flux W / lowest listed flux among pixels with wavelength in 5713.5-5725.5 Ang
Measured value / 14.9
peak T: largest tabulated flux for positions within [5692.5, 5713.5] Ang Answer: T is 16.2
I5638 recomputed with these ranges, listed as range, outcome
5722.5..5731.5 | 14.9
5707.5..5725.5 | 16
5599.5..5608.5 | 14.5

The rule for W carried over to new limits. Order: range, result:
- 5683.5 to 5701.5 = 13.1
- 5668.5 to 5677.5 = 12.4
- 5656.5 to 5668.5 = 12.8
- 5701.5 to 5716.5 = 13.2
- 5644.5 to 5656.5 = 11.6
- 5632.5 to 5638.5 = 10.5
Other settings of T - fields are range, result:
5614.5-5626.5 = 14.1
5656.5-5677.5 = 13.9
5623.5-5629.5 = 13.8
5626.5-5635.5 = 12.8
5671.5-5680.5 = 13.1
